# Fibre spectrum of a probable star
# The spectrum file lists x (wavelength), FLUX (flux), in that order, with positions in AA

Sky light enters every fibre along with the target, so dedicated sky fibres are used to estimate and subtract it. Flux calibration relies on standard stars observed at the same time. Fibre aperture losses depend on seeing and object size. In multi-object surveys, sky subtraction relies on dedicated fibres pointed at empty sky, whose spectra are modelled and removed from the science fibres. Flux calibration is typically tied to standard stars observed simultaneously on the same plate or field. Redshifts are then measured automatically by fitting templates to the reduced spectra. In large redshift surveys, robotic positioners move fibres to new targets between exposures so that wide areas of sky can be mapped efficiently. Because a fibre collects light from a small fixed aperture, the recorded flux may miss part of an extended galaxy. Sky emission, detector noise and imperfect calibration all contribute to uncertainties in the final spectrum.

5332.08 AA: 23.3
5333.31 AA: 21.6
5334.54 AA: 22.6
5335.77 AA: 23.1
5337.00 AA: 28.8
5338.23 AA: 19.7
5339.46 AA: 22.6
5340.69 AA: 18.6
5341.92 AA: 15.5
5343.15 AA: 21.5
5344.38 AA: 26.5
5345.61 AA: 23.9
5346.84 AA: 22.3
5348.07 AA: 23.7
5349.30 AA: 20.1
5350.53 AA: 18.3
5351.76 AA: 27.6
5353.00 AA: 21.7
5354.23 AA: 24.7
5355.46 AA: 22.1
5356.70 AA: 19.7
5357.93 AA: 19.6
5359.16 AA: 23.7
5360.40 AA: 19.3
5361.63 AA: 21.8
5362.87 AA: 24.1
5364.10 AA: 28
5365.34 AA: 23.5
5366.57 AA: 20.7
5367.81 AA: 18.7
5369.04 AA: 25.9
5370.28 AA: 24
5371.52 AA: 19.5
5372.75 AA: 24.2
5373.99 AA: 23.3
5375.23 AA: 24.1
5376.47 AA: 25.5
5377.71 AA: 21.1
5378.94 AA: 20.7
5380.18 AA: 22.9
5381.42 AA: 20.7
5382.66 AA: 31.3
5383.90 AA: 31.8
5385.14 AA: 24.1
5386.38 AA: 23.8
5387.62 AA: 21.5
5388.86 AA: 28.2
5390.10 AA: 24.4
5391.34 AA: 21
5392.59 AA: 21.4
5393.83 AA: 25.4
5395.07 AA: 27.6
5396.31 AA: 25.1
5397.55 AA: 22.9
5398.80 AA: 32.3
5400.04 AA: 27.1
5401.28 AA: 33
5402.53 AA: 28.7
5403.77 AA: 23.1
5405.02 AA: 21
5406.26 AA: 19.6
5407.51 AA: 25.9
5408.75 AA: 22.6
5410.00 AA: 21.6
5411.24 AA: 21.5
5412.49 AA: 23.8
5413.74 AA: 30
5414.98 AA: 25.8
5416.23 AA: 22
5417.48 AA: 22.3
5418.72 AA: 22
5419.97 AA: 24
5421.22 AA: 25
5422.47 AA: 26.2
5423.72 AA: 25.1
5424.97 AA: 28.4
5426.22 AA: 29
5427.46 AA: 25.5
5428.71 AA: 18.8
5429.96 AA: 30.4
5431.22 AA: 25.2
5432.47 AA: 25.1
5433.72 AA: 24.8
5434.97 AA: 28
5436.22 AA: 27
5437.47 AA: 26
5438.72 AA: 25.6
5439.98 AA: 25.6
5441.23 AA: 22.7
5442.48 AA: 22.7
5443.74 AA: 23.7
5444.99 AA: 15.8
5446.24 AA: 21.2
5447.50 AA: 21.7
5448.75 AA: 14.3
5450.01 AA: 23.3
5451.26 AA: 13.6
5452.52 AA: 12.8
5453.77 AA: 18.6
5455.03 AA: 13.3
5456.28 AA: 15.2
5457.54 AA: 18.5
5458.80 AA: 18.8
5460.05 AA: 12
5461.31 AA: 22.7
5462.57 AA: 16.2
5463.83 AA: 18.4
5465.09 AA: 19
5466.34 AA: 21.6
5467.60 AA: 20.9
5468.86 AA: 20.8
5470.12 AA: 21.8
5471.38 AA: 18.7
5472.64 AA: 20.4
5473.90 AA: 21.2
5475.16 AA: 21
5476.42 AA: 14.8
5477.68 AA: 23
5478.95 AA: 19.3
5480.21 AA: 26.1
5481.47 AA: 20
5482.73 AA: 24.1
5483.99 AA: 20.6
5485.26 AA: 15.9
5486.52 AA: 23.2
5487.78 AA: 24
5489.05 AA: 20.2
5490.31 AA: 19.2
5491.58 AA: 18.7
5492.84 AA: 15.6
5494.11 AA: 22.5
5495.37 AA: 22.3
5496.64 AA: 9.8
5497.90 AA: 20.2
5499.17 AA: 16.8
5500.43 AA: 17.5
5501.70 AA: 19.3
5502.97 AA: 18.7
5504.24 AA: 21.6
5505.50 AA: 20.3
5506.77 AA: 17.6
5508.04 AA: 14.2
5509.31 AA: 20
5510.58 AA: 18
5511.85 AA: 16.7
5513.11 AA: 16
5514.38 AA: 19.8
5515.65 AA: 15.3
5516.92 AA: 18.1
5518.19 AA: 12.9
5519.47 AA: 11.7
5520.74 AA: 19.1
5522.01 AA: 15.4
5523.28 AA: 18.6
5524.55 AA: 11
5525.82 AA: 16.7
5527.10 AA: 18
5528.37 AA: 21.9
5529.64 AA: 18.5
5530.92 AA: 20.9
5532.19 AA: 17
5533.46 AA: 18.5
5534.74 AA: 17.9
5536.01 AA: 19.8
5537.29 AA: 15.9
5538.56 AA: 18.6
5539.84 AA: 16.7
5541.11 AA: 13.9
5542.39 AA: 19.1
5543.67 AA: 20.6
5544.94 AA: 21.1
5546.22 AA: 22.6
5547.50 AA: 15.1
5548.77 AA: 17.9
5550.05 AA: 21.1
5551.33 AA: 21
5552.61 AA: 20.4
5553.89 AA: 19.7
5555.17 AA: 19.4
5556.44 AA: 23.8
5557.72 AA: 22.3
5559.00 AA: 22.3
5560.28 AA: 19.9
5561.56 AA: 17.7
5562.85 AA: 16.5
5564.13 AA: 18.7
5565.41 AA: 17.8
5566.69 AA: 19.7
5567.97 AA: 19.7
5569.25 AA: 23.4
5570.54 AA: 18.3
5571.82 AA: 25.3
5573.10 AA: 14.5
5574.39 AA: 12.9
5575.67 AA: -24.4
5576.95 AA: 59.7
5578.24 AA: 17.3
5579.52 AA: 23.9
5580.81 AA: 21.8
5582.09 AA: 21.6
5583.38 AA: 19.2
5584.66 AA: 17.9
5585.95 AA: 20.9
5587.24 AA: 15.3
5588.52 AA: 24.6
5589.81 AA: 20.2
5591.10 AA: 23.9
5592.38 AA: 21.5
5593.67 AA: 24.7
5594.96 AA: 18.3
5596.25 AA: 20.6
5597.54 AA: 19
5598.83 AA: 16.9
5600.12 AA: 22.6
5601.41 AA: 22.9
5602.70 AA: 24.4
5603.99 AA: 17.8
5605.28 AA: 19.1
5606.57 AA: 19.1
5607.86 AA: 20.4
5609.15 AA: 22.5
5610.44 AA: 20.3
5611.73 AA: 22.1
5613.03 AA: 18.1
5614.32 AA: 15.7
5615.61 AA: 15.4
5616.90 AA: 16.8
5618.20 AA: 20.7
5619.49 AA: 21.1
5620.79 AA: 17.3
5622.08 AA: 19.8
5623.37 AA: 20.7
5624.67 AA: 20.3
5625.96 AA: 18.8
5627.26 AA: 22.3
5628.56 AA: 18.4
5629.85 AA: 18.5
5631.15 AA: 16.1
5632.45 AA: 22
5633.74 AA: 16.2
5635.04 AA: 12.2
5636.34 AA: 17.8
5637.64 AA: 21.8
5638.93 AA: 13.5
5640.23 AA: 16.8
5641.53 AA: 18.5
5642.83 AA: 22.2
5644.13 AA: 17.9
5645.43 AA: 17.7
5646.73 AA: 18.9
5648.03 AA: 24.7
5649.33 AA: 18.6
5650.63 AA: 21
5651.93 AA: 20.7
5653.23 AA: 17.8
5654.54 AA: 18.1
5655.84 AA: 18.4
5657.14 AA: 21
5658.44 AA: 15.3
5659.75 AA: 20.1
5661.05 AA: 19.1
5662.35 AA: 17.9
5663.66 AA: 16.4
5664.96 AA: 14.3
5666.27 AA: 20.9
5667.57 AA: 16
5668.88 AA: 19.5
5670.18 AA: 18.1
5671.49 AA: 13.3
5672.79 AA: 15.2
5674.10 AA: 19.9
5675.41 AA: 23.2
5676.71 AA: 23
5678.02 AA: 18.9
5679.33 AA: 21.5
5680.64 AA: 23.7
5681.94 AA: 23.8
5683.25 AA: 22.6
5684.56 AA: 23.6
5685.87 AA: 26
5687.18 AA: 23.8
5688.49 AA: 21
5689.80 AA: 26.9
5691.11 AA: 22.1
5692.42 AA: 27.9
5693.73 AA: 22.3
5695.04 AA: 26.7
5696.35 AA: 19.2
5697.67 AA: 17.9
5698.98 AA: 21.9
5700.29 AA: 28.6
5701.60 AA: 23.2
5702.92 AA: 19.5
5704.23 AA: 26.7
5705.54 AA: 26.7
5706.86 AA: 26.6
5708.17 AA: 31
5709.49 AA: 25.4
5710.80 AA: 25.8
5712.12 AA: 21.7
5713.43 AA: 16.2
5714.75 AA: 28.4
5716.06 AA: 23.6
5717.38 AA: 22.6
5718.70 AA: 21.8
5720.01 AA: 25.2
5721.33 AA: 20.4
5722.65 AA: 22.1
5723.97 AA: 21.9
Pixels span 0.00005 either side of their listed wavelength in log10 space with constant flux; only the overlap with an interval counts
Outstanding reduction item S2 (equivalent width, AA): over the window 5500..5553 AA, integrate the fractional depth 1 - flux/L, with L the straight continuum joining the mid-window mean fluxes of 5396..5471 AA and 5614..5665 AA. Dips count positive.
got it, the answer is 7.2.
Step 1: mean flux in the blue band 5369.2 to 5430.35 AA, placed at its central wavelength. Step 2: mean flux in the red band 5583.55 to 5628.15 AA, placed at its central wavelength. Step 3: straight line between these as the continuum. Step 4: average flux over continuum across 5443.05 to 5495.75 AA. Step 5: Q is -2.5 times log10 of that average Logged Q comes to 0.19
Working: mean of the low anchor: 24.7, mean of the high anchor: 20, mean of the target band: 19.4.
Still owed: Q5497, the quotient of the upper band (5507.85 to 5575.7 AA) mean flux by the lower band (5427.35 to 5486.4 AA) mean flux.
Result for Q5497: 0.9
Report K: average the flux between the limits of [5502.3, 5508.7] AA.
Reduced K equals 18.5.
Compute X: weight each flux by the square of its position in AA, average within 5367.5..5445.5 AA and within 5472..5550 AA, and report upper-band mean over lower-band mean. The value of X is 0.8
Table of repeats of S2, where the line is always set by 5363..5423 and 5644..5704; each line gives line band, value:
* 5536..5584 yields 6.1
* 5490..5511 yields 4.2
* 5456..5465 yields 2.3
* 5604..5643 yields 4.7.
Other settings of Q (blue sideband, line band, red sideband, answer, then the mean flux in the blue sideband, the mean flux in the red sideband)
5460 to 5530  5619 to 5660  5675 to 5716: 0.18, 18.8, 23.7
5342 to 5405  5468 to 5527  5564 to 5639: 0.15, 23.8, 19.5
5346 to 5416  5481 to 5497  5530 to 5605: 0.08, 23.9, 19.7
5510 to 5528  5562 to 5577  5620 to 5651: 0.03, 16.3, 18.8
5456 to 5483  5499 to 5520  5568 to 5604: 0.15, 19.8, 20.2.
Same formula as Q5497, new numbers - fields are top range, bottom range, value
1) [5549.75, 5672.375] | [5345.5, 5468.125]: 0.84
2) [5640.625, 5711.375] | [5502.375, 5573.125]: 1.15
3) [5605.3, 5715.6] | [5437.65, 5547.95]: 1.09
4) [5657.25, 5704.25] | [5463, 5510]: 1.07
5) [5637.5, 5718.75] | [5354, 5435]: 0.87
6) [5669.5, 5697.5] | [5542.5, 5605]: 1.10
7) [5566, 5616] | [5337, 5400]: 0.86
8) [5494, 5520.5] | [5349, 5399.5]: 0.74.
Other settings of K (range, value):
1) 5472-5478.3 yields 20.1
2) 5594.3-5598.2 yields 19.3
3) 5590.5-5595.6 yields 22.1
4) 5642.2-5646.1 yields 19.2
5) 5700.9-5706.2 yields 24.1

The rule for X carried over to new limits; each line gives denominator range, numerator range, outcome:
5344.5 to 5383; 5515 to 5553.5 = 0.83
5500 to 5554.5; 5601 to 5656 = 1.10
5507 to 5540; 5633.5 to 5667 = 1.12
